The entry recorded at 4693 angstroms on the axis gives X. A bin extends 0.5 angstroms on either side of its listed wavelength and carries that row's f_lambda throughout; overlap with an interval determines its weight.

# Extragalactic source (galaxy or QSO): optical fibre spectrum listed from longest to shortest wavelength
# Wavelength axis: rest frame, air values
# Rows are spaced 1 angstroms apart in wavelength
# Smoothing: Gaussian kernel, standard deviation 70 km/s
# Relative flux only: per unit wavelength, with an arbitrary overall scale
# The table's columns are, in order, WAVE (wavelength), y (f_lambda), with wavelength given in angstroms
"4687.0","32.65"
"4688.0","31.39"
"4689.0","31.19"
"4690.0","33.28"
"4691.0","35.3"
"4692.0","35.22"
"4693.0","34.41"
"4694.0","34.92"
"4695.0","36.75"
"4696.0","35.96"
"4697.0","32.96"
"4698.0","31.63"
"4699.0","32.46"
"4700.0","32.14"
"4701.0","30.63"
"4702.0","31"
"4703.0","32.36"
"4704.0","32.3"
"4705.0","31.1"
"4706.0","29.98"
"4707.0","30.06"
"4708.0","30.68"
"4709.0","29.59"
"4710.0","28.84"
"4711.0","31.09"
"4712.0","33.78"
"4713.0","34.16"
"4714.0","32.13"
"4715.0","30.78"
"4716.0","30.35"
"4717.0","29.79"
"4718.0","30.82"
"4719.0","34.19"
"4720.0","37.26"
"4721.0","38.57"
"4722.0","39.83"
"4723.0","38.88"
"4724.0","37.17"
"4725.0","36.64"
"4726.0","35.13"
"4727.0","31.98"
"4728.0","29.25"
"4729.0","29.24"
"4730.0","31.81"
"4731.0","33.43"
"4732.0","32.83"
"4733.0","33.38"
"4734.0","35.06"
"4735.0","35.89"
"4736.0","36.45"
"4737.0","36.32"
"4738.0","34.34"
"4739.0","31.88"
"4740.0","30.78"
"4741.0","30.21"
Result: 34.41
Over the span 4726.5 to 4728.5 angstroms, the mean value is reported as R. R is 30.6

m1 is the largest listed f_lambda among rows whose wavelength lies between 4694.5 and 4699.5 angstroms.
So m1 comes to 36.75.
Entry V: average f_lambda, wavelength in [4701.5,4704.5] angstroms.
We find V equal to 31.9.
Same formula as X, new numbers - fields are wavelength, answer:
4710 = 28.84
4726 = 35.13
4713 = 34.16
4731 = 33.43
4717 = 29.79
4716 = 30.35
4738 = 34.34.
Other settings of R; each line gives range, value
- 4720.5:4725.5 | 38.2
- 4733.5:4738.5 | 35.6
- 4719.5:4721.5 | 37.9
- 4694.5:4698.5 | 34.3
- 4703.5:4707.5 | 30.9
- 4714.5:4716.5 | 30.6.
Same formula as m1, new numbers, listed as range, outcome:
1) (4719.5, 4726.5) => 39.83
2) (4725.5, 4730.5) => 35.13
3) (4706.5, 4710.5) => 30.68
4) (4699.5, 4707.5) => 32.36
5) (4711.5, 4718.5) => 34.16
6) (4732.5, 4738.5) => 36.45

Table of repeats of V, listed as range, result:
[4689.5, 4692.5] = 34.6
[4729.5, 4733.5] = 32.9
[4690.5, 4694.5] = 35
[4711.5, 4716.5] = 32.2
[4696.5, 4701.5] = 32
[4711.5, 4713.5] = 34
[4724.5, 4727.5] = 34.6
